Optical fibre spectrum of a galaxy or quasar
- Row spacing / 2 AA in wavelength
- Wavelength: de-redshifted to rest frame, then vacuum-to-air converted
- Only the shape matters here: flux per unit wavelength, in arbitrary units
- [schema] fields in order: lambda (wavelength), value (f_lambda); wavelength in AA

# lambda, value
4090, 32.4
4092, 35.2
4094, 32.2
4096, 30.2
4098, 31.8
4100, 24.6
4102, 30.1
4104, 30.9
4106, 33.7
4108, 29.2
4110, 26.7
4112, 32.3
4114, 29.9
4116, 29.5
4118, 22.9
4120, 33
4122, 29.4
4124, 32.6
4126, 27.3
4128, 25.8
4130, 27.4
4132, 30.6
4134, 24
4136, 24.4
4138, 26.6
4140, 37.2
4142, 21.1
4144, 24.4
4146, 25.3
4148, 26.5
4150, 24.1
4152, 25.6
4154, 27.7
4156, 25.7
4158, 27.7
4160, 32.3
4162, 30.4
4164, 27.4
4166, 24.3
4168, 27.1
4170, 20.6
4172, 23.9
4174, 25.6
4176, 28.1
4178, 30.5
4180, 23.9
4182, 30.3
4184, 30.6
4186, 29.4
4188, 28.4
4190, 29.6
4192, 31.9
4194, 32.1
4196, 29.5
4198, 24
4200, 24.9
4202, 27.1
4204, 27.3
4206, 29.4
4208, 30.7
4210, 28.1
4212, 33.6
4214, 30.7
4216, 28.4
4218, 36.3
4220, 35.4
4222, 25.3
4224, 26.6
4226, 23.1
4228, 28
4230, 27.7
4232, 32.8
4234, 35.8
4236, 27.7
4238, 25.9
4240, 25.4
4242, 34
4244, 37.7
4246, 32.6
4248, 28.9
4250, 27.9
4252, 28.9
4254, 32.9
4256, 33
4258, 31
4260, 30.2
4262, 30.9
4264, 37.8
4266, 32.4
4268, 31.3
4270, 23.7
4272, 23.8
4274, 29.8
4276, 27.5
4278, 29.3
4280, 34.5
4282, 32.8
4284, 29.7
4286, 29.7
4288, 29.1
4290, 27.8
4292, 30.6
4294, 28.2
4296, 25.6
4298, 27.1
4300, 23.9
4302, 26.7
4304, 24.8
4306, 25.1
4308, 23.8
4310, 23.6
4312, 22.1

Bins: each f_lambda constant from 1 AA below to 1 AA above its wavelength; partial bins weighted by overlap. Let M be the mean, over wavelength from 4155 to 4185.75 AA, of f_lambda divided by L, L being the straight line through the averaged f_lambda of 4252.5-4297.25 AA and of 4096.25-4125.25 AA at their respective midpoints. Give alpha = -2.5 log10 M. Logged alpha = 0.10 mag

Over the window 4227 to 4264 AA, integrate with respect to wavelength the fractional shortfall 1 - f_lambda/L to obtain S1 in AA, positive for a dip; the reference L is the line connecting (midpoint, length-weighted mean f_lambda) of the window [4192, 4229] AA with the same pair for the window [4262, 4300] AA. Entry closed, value -2.1 AA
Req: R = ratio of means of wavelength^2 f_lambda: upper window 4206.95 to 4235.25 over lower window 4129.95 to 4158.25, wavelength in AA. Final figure 1.18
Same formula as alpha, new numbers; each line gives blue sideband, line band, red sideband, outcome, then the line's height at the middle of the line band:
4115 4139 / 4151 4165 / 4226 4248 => 0.02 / 28.5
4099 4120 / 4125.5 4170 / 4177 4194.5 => 0.10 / 29.4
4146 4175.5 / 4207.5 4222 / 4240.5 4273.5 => -0.09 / 28.9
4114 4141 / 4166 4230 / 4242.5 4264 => 0.08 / 30.4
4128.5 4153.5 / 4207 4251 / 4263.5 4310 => -0.10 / 27.5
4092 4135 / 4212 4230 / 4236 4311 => -0.01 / 29.2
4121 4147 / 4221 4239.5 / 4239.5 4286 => 0.07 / 29.9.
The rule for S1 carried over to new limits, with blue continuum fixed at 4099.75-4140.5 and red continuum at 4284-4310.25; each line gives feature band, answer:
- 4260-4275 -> -1.5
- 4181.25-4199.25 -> -0.9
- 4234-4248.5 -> -1.7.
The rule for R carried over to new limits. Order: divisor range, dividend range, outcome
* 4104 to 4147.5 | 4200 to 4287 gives 1.12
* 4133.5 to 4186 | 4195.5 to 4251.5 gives 1.13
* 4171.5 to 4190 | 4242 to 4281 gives 1.14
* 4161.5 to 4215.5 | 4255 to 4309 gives 1.07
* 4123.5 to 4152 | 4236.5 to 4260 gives 1.21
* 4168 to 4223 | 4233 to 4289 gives 1.10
